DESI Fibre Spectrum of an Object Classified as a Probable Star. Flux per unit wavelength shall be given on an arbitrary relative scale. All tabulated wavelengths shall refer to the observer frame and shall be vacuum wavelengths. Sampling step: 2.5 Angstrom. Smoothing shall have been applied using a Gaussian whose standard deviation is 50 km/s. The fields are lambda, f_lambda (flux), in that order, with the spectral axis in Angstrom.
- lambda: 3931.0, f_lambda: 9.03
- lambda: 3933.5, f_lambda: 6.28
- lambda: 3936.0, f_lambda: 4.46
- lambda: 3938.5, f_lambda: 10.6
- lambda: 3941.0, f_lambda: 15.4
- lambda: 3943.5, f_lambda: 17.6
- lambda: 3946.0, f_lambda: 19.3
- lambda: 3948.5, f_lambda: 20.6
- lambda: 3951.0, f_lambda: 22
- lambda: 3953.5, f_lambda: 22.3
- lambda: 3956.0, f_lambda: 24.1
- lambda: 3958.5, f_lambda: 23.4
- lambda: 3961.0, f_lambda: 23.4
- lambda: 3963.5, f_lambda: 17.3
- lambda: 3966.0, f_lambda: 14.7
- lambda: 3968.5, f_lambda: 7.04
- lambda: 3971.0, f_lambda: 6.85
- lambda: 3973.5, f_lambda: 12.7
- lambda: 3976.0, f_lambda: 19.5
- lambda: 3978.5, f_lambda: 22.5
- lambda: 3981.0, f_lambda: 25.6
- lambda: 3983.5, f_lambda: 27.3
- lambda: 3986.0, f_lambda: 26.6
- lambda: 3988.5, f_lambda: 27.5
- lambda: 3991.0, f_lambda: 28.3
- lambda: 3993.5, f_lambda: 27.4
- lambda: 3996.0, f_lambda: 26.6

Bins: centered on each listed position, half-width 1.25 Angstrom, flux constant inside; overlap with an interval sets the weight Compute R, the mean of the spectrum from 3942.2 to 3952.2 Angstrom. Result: 19.8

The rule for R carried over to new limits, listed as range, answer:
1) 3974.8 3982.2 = 22.5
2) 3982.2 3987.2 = 26.9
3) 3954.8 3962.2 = 23.6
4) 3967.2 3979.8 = 13.8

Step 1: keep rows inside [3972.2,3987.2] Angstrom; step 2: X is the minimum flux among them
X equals 12.7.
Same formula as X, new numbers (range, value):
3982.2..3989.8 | 26.6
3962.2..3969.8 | 7.04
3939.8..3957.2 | 15.4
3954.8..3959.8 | 23.4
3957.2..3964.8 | 17.3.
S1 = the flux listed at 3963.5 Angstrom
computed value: 17.3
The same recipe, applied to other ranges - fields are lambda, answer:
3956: 24.1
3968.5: 7.04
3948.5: 20.6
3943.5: 17.6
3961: 23.4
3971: 6.85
